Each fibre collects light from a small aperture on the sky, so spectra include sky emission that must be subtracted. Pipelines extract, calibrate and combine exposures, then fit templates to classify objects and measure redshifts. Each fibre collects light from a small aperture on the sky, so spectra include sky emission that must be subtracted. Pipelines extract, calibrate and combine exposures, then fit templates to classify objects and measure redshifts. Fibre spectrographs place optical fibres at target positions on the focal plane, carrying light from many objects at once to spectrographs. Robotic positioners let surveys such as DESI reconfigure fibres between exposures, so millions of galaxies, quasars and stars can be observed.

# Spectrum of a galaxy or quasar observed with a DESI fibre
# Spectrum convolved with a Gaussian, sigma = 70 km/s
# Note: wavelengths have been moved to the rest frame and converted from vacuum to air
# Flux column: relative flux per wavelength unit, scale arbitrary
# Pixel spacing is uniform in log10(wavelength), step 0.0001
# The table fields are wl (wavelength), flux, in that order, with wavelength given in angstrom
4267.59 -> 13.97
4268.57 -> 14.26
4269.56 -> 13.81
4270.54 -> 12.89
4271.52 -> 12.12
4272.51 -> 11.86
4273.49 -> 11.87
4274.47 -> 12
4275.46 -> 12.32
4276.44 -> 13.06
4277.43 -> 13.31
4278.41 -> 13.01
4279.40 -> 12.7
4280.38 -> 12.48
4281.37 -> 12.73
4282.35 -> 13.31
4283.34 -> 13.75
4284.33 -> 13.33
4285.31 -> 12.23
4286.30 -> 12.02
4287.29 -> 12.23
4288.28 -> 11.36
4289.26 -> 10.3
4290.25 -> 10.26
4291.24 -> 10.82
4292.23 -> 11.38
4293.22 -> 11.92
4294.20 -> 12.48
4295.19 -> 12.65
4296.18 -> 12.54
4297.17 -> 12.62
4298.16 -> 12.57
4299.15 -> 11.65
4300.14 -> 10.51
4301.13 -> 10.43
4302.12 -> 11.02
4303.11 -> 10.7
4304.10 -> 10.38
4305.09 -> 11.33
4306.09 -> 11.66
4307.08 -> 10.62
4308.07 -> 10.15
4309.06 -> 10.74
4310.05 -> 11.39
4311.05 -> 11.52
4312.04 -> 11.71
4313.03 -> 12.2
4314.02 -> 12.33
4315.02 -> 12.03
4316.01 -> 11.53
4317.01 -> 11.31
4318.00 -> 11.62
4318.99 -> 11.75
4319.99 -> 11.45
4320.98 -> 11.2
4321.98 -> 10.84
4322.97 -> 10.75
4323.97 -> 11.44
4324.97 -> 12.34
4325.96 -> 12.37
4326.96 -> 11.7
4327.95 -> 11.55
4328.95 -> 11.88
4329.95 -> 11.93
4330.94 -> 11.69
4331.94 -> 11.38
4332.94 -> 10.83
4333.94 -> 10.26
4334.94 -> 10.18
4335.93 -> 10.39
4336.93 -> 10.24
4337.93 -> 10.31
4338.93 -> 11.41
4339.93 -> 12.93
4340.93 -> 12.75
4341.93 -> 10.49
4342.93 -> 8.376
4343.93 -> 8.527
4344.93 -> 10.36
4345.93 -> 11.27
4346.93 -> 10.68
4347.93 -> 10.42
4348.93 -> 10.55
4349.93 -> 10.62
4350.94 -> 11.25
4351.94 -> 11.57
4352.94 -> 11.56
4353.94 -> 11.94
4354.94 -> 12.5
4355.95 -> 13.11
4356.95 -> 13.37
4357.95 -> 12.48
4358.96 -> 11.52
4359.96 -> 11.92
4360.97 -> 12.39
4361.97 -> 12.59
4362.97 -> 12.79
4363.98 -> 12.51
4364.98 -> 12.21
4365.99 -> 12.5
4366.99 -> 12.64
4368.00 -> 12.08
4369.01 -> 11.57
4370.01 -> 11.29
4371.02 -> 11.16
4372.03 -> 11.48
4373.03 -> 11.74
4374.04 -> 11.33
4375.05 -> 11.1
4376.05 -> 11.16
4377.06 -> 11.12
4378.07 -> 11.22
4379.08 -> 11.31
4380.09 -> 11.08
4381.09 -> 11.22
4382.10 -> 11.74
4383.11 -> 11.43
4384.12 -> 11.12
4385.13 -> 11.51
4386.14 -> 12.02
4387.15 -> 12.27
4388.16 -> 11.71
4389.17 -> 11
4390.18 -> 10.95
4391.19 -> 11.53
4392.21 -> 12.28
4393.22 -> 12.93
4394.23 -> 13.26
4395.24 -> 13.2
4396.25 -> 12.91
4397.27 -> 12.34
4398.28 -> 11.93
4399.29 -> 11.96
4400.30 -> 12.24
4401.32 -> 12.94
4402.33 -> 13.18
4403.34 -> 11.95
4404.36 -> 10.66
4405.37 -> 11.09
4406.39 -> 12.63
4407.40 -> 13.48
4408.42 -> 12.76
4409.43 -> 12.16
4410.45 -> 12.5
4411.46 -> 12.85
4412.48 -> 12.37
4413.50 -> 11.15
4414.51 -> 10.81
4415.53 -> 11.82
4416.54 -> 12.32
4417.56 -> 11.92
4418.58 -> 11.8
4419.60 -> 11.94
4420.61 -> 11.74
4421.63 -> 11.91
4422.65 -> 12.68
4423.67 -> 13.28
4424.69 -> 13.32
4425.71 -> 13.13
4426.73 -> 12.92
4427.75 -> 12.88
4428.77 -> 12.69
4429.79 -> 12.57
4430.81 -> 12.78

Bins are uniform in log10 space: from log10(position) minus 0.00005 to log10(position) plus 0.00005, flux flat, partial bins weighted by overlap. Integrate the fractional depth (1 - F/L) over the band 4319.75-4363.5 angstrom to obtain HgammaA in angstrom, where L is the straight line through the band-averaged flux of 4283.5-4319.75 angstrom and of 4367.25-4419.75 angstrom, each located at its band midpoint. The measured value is 1.23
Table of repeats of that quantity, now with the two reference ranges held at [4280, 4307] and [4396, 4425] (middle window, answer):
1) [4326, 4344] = 1.36 angstrom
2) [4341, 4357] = 1.29 angstrom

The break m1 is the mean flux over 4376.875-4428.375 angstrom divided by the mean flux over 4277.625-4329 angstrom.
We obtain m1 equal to 1.03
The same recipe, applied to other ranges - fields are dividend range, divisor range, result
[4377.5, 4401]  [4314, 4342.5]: 1.04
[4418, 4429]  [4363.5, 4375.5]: 1.06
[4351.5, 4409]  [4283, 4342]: 1.04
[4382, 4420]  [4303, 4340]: 1.07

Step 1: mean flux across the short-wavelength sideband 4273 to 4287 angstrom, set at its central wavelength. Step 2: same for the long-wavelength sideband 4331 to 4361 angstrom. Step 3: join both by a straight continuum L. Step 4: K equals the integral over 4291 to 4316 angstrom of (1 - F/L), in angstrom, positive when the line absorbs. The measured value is 1.4 angstrom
